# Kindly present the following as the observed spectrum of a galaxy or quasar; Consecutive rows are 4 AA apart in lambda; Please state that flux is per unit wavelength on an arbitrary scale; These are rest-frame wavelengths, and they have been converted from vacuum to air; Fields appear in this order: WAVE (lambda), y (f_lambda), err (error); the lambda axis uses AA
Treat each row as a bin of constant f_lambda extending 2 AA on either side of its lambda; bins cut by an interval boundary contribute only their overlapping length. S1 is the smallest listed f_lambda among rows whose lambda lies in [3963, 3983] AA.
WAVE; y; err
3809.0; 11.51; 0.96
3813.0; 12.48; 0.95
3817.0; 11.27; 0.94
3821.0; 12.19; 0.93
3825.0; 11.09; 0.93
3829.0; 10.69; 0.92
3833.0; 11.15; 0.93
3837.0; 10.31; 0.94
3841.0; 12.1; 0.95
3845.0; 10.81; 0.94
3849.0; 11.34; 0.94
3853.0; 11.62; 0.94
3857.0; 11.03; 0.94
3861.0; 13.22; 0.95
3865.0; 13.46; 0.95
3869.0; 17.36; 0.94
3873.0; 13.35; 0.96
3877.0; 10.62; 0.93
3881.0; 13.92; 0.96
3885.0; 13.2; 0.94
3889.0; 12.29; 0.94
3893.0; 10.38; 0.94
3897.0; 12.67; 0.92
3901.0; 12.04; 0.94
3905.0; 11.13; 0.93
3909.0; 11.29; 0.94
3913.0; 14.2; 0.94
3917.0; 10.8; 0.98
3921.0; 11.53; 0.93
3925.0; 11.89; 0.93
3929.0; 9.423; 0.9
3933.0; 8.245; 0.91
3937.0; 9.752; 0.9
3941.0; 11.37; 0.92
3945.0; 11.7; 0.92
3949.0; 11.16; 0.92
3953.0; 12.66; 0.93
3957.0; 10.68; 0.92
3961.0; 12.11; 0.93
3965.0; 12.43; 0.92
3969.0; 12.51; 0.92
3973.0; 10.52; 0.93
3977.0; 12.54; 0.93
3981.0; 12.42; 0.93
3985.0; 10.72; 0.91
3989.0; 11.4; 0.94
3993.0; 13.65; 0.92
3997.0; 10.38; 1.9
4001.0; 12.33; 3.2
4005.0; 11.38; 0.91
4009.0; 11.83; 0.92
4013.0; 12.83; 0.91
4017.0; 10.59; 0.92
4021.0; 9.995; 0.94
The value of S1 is 10.52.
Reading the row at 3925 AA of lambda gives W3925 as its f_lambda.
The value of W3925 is 11.89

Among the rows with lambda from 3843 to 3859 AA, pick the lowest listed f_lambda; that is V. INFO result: 10.81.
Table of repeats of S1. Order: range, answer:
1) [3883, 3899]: 10.38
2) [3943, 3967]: 10.68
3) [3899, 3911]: 11.13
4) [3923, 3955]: 8.245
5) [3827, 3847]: 10.31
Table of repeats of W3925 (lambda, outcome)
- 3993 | 13.65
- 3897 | 12.67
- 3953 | 12.66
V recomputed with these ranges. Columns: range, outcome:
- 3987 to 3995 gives 11.4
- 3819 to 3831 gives 10.69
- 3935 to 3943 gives 9.752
